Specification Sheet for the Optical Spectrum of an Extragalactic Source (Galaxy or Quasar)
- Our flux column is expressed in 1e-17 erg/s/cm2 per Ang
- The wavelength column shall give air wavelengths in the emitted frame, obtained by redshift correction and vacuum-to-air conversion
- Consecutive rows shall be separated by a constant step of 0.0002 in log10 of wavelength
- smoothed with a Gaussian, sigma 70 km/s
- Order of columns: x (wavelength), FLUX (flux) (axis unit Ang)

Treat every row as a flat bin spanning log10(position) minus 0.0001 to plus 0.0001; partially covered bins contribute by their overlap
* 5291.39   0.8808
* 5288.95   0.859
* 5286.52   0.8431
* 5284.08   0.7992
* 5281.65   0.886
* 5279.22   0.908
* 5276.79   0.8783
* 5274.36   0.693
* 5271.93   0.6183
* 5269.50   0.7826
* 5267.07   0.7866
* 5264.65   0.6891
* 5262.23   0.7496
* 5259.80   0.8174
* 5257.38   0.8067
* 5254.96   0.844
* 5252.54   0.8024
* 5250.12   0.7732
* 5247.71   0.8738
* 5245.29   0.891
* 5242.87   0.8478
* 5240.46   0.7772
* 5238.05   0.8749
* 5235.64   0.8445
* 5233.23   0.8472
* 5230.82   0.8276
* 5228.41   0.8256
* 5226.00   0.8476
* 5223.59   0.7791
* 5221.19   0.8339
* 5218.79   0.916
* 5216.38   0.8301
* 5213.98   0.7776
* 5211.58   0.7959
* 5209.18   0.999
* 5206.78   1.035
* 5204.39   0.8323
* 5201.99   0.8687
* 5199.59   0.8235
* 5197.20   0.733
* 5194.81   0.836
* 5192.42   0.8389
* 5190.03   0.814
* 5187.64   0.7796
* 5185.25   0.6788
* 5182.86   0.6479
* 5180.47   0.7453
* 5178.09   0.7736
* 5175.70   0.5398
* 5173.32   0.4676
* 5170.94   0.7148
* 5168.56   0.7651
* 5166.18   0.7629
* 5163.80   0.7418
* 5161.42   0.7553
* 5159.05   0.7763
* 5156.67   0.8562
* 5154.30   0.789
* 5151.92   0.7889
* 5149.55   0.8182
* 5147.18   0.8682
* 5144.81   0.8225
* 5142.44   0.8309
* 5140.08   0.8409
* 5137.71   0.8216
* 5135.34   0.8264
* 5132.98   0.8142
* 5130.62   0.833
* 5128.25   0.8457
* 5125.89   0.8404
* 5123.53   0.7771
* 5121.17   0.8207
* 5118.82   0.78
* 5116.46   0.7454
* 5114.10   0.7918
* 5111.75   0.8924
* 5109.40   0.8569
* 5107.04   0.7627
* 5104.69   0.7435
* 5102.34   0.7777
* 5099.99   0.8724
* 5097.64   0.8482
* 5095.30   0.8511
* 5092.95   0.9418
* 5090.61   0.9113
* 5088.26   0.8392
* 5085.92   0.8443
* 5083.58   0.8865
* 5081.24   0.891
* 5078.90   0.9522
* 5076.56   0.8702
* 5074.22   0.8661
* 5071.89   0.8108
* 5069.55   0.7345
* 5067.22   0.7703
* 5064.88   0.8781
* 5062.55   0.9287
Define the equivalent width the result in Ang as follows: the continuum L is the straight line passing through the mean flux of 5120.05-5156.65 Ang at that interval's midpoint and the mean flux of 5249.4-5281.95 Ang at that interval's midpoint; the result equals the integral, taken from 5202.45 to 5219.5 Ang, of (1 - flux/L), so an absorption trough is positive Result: -1.7 Ang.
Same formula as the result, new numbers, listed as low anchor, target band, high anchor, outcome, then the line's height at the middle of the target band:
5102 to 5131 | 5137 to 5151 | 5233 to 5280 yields -0.50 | 0.805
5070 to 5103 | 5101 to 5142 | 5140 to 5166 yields 1.15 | 0.834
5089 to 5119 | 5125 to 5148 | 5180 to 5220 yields -0.17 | 0.828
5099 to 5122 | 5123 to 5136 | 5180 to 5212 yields -0.29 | 0.807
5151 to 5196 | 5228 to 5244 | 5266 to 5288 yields -1.22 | 0.776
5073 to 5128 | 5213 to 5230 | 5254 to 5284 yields -0.58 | 0.803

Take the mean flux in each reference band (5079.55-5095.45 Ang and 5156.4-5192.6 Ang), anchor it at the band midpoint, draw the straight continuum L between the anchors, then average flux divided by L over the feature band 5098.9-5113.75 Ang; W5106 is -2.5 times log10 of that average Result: 0.04 mag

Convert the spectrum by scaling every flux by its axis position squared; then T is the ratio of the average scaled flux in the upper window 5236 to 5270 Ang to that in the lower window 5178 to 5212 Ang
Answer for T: 1.02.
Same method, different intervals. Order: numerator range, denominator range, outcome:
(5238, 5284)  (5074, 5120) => 1.01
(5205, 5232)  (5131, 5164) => 1.09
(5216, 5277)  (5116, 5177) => 1.08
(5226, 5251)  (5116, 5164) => 1.07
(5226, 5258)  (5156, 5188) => 1.21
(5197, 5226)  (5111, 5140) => 1.09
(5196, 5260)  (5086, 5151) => 1.06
